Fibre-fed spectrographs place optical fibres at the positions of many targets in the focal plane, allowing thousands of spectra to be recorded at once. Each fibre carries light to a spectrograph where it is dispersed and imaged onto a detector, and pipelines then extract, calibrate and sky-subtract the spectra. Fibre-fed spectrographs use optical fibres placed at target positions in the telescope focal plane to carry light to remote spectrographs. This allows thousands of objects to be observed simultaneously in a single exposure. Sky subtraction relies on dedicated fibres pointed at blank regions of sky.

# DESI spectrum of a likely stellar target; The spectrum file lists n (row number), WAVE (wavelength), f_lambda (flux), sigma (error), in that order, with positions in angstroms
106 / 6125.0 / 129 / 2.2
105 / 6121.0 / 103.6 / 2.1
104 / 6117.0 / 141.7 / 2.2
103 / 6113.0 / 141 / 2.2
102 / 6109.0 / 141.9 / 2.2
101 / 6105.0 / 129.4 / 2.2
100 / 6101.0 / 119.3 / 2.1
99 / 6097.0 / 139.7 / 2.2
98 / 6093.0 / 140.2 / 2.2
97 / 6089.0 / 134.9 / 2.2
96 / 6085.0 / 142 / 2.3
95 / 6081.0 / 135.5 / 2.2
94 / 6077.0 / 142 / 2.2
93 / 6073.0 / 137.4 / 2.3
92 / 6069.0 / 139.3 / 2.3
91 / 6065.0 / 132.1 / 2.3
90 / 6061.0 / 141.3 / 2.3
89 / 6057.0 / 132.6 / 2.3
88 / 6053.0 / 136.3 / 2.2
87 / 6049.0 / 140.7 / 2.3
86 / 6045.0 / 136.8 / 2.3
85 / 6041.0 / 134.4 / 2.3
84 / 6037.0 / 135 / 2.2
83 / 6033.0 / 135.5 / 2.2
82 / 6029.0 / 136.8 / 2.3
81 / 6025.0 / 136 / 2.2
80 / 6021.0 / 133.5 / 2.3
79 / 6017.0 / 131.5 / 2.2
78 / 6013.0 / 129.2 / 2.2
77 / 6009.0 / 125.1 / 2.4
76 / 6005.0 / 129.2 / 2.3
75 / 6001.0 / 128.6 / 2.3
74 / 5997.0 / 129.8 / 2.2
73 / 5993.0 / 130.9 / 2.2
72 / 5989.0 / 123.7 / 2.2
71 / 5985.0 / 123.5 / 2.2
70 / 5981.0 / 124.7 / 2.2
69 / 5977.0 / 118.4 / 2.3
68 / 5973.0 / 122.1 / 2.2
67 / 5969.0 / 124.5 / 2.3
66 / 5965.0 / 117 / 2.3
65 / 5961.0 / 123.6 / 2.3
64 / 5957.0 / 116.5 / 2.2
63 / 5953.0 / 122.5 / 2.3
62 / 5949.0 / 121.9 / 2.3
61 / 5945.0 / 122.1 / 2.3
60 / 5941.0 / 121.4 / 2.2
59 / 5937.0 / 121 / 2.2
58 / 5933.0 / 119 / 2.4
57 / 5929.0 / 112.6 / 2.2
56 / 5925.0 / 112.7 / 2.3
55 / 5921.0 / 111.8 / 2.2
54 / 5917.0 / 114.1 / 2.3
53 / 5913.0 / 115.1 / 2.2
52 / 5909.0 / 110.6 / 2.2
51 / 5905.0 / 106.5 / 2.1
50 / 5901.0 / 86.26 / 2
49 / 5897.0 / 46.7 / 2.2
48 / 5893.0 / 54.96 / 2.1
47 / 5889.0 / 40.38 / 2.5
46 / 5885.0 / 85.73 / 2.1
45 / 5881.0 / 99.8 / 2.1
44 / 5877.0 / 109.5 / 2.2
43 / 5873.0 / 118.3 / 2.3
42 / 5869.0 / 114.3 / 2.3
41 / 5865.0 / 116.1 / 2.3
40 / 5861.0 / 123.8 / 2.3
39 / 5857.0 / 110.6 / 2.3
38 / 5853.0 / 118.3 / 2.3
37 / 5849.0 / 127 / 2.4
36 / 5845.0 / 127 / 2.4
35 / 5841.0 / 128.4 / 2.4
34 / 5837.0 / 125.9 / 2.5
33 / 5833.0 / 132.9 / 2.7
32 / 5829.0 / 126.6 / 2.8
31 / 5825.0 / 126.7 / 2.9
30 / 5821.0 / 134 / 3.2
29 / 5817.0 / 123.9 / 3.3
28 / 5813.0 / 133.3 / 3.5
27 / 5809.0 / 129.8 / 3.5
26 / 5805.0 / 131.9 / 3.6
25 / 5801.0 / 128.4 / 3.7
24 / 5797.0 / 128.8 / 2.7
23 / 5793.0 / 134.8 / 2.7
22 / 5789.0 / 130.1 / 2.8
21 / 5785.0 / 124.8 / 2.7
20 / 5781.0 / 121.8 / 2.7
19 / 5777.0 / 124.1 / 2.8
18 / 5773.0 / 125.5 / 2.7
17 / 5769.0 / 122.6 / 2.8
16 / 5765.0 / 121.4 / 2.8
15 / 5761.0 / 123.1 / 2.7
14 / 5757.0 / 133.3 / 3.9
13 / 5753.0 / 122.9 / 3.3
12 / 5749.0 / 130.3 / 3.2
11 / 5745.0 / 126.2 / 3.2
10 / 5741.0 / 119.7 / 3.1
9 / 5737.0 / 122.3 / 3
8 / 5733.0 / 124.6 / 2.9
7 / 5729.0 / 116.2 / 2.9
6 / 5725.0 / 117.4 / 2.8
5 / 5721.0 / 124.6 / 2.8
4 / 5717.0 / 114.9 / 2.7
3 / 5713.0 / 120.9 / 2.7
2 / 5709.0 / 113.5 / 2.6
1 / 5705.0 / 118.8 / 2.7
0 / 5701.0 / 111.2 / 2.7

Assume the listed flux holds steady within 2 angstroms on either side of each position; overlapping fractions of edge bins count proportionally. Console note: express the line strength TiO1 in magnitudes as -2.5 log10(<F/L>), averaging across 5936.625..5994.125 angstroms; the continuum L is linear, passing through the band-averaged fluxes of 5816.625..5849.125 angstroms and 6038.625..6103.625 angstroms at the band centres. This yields 0.09 mag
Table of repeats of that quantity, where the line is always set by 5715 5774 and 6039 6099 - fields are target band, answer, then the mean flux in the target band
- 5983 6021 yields 0.05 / 128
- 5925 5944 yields 0.12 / 118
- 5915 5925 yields 0.16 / 113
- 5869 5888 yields 0.26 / 101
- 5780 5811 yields -0.03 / 129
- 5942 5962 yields 0.10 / 121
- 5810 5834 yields -0.03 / 129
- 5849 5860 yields 0.09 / 118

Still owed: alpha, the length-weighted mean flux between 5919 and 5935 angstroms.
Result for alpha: 114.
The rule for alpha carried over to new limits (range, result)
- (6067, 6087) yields 139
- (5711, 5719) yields 118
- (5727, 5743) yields 121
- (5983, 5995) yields 126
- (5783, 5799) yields 130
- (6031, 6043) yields 135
